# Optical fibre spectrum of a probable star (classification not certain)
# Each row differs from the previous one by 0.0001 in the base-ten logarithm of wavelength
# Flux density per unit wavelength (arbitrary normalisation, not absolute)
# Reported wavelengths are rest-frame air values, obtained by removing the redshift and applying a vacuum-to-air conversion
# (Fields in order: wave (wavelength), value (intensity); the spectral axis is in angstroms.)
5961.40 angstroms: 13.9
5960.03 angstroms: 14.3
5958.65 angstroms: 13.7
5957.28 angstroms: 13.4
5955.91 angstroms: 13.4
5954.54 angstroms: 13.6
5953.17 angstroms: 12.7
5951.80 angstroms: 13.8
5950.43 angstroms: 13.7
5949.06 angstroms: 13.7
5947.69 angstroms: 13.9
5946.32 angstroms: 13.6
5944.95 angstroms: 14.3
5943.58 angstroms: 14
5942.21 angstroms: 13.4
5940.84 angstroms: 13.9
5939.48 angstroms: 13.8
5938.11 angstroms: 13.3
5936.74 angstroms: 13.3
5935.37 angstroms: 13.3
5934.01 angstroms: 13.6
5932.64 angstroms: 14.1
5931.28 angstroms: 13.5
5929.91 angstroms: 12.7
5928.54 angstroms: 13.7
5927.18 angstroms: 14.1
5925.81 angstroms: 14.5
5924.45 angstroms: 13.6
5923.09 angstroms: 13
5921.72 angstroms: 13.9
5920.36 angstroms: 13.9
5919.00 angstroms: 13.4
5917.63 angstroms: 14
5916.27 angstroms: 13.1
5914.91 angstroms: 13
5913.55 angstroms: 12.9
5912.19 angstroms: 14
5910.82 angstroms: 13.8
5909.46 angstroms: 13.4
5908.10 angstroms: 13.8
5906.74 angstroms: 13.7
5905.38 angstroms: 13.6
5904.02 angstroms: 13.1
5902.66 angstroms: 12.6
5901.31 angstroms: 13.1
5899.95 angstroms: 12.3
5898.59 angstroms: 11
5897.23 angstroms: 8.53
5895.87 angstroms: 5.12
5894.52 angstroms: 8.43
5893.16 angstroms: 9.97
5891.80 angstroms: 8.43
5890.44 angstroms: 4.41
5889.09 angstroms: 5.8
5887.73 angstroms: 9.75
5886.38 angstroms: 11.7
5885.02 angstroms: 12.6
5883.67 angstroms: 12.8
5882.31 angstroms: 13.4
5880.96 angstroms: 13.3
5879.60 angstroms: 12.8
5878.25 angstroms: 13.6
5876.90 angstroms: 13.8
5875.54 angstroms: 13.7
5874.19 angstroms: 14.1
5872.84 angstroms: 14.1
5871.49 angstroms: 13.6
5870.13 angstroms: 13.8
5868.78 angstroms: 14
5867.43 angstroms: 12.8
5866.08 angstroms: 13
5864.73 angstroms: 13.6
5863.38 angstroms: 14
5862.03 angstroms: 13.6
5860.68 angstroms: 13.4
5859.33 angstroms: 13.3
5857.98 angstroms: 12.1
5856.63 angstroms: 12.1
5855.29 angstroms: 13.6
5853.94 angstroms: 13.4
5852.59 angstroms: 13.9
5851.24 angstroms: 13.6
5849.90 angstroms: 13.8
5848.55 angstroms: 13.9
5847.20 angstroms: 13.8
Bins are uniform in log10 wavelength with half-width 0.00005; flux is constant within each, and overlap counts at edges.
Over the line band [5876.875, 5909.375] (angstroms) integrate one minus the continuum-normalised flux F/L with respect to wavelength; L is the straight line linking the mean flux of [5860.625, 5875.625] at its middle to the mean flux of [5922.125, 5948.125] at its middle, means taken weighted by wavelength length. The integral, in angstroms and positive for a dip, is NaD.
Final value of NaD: 6.0 angstroms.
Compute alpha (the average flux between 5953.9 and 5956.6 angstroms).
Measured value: 13.5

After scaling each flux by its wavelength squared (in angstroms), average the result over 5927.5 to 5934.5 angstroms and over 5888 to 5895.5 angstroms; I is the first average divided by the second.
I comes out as 1.8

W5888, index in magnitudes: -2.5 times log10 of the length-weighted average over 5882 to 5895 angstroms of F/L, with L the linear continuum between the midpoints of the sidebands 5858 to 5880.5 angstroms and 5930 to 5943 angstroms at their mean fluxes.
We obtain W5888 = 0.37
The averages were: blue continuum 13.5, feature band 9.64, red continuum 13.5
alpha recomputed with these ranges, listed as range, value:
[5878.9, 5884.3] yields 13.1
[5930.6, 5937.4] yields 13.6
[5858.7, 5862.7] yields 13.4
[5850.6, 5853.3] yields 13.7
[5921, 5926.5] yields 13.8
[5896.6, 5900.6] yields 10.6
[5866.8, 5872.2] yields 13.6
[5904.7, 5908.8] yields 13.7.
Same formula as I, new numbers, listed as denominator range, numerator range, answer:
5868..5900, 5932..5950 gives 1.24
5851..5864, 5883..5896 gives 0.69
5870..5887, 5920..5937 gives 1.04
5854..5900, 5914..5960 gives 1.17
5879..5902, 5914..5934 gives 1.35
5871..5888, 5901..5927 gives 1.04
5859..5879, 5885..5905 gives 0.72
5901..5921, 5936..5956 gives 1.03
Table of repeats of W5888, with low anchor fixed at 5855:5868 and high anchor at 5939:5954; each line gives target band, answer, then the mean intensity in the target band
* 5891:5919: 0.133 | 11.9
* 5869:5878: -0.049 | 13.8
